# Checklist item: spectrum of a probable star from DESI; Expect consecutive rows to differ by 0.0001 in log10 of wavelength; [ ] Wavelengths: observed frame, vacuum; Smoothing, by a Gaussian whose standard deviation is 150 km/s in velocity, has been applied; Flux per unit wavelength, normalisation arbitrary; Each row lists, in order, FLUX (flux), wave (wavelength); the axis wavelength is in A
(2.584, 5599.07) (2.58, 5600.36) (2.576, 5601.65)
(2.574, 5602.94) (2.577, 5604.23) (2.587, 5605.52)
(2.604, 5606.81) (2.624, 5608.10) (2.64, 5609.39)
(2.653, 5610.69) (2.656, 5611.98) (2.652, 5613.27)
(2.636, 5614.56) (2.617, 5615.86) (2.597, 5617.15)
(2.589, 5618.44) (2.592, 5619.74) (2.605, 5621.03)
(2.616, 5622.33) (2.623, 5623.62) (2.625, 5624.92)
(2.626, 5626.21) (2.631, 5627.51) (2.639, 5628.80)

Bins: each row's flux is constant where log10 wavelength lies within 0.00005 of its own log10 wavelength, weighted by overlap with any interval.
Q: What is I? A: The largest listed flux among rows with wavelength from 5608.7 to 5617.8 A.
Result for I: 2.656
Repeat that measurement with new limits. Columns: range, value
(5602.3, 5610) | 2.64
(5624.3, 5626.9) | 2.626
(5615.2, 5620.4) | 2.617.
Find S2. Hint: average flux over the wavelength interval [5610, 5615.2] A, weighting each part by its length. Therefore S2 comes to 2.65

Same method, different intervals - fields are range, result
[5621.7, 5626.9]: 2.62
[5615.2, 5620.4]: 2.6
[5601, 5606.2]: 2.58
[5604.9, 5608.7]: 2.61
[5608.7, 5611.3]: 2.64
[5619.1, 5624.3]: 2.61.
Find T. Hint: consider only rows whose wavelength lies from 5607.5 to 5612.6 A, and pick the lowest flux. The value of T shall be 2.624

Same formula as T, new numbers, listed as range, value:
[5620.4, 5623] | 2.605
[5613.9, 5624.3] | 2.589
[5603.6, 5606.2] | 2.577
